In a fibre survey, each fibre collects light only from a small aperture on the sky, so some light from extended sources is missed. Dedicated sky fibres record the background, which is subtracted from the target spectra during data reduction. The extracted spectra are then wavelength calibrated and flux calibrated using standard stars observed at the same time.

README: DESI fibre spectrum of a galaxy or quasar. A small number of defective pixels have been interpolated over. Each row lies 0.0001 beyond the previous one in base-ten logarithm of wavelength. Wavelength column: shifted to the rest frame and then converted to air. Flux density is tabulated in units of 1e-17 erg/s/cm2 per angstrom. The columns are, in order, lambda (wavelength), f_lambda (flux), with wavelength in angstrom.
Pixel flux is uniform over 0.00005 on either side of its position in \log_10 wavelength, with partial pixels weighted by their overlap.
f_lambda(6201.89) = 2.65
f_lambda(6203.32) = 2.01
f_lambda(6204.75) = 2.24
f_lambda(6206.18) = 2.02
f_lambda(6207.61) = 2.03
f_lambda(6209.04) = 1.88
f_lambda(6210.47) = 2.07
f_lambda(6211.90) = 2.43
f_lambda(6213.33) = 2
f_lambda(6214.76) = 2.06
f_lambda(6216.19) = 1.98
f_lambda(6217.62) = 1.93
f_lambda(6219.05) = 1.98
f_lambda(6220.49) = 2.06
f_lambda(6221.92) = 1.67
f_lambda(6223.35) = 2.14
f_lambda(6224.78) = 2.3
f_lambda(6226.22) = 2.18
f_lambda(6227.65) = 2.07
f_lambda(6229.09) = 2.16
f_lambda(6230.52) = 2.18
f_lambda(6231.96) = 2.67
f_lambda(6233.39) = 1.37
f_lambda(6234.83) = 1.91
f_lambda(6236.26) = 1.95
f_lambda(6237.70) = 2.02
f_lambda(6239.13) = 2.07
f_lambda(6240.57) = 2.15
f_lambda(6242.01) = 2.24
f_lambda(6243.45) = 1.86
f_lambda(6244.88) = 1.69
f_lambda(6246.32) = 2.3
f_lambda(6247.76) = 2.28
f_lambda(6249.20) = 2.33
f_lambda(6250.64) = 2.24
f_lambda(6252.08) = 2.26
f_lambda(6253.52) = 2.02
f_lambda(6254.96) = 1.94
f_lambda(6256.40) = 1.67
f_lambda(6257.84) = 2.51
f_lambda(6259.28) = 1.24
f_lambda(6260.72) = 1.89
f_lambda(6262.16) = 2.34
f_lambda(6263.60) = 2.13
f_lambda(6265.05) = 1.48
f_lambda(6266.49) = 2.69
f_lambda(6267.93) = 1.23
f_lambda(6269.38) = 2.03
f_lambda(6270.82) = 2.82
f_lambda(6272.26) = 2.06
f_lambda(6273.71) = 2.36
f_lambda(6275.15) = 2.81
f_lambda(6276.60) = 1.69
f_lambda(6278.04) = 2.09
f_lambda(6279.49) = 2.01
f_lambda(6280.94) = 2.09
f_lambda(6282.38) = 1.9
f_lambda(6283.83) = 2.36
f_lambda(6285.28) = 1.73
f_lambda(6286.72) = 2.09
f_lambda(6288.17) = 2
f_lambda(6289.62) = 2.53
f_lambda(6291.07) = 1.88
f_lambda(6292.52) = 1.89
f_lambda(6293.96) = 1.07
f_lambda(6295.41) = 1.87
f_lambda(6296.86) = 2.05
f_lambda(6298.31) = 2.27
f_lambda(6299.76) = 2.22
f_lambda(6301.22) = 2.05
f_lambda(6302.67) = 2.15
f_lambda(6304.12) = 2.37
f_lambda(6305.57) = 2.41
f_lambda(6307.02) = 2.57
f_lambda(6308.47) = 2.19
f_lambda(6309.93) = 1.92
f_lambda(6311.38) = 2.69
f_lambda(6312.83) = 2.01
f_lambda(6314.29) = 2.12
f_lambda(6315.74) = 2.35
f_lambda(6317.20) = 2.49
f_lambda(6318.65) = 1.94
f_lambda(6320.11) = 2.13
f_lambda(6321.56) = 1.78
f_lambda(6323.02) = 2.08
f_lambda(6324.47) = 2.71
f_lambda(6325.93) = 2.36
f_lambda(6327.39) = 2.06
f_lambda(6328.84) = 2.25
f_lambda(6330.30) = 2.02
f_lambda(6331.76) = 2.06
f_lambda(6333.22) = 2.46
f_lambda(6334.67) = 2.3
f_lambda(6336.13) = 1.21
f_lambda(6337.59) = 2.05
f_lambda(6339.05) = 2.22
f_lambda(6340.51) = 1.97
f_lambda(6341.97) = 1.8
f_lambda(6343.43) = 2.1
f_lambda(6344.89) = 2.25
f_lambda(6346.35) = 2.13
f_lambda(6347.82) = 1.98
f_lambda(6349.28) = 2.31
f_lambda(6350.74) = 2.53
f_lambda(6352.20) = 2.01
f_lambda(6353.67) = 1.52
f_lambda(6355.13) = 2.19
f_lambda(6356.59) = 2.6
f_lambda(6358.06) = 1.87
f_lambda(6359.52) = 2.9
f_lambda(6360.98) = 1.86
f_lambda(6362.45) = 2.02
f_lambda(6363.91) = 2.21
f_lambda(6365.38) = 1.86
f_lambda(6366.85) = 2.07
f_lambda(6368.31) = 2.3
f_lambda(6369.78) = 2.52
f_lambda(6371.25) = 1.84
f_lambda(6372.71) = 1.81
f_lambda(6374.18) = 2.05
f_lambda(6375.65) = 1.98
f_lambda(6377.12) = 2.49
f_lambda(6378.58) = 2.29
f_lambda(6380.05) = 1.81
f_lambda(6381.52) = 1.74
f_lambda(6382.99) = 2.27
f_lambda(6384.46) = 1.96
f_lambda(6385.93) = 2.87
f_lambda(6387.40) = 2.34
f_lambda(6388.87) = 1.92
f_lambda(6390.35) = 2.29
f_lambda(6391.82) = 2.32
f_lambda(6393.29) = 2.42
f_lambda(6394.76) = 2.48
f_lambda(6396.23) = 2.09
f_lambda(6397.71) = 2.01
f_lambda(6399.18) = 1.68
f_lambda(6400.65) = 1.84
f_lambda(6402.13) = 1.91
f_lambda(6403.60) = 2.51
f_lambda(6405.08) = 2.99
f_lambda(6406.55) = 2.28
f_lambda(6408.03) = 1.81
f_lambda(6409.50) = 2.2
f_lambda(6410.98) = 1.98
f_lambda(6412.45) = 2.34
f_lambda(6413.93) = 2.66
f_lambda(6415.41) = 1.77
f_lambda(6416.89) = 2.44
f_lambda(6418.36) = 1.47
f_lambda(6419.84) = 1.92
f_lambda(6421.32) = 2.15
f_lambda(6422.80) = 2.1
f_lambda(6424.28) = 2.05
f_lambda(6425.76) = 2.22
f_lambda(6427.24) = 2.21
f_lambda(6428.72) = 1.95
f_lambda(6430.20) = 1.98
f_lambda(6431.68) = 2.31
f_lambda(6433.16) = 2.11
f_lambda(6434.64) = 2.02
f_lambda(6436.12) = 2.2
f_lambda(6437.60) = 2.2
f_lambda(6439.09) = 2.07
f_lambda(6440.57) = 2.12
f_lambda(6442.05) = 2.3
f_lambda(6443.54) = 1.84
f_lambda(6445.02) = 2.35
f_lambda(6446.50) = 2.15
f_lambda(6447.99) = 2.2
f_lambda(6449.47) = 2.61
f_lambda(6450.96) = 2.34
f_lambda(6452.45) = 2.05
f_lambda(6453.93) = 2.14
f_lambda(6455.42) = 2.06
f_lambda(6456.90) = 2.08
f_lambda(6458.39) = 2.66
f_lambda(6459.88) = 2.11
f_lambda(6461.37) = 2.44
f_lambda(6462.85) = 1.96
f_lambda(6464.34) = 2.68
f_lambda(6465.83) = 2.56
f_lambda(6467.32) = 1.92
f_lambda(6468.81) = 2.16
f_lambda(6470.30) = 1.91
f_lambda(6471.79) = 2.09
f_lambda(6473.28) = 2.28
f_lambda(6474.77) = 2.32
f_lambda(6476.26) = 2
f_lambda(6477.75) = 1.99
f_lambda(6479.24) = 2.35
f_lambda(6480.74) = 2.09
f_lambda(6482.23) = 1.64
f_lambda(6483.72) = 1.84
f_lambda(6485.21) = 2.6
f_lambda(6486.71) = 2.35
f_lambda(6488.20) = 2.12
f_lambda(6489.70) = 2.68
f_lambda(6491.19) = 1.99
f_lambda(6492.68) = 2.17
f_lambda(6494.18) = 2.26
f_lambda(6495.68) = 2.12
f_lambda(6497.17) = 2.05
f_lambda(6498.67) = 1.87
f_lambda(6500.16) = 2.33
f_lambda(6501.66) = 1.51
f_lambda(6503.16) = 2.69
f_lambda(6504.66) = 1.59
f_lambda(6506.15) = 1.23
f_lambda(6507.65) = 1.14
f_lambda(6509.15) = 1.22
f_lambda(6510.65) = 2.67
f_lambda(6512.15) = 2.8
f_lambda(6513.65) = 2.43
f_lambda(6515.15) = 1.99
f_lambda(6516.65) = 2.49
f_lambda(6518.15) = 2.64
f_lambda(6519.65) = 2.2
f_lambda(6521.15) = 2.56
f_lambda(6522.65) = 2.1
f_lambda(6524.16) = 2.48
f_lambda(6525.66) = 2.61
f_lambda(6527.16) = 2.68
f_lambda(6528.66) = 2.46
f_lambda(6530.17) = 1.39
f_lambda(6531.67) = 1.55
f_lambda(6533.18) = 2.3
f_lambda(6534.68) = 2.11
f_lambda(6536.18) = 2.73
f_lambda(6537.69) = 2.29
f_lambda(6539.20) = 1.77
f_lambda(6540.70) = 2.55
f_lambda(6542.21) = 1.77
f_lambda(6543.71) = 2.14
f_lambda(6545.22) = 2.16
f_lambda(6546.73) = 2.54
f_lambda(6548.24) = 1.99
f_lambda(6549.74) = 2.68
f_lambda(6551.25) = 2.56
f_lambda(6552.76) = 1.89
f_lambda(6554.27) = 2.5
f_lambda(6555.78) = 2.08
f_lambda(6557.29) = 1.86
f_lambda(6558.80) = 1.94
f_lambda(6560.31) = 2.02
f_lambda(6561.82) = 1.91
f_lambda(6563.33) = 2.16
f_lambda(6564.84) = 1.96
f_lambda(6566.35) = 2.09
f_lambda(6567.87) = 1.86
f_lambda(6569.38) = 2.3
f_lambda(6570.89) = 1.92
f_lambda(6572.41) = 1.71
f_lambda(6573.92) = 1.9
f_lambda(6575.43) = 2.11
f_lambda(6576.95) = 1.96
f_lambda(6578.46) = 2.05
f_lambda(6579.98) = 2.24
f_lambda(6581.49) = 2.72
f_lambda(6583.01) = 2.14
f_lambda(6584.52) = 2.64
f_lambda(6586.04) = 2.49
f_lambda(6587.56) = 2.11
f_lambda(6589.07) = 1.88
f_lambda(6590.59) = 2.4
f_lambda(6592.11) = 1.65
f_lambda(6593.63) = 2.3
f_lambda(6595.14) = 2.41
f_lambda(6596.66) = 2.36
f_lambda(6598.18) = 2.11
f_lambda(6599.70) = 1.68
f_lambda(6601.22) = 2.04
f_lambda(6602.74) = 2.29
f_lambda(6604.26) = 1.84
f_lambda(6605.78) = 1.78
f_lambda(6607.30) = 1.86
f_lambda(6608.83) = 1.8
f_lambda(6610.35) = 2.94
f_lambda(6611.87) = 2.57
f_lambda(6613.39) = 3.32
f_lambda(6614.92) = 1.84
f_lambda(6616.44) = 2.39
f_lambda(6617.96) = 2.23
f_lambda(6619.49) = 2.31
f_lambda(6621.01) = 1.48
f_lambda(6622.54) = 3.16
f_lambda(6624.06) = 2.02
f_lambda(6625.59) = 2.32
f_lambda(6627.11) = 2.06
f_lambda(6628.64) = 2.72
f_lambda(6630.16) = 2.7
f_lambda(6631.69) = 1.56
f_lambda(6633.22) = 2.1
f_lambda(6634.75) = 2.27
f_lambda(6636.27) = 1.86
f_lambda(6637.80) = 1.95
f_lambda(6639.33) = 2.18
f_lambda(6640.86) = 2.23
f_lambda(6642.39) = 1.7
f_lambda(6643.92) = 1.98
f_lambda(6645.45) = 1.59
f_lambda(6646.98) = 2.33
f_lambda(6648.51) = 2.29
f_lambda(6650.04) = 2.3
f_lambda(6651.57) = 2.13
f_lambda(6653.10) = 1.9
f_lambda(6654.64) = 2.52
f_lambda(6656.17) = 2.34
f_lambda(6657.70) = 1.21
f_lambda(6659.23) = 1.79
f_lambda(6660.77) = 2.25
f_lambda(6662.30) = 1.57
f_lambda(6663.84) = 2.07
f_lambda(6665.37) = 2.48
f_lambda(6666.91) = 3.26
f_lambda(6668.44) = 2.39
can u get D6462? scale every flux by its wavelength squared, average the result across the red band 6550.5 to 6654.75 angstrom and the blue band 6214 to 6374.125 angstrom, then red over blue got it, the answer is 1.13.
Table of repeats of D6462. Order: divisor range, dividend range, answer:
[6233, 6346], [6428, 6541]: 1.10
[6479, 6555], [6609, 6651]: 1.06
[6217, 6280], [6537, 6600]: 1.14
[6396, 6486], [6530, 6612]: 1.03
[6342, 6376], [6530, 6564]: 1.07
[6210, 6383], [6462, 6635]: 1.12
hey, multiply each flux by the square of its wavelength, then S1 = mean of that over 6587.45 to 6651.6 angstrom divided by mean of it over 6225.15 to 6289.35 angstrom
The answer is 1.17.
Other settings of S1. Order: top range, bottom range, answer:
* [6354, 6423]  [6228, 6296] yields 1.10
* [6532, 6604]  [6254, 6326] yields 1.11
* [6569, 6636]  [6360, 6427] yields 1.09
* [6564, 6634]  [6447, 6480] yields 1.02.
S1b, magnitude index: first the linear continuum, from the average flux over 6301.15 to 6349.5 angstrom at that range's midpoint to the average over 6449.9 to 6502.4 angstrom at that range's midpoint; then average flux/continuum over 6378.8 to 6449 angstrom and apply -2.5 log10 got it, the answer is 0.01 mag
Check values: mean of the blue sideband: 2.16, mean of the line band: 2.15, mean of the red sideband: 2.17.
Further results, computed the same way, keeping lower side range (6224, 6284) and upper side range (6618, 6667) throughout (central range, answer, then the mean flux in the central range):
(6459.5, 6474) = -0.053 mag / 2.21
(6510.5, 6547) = -0.084 mag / 2.29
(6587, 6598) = -0.017 mag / 2.16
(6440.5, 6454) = -0.056 mag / 2.22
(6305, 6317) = -0.099 mag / 2.29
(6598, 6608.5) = 0.107 mag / 1.93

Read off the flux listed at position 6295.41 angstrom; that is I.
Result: 1.87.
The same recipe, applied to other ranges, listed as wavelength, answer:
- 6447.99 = 2.2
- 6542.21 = 1.77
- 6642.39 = 1.7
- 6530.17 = 1.39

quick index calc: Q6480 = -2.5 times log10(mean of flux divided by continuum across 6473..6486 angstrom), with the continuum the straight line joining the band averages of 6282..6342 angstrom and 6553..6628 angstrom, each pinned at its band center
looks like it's 0.01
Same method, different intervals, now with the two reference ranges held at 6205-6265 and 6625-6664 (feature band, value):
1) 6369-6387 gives -0.04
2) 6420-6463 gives -0.06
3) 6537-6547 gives -0.05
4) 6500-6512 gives 0.14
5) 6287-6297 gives 0.08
